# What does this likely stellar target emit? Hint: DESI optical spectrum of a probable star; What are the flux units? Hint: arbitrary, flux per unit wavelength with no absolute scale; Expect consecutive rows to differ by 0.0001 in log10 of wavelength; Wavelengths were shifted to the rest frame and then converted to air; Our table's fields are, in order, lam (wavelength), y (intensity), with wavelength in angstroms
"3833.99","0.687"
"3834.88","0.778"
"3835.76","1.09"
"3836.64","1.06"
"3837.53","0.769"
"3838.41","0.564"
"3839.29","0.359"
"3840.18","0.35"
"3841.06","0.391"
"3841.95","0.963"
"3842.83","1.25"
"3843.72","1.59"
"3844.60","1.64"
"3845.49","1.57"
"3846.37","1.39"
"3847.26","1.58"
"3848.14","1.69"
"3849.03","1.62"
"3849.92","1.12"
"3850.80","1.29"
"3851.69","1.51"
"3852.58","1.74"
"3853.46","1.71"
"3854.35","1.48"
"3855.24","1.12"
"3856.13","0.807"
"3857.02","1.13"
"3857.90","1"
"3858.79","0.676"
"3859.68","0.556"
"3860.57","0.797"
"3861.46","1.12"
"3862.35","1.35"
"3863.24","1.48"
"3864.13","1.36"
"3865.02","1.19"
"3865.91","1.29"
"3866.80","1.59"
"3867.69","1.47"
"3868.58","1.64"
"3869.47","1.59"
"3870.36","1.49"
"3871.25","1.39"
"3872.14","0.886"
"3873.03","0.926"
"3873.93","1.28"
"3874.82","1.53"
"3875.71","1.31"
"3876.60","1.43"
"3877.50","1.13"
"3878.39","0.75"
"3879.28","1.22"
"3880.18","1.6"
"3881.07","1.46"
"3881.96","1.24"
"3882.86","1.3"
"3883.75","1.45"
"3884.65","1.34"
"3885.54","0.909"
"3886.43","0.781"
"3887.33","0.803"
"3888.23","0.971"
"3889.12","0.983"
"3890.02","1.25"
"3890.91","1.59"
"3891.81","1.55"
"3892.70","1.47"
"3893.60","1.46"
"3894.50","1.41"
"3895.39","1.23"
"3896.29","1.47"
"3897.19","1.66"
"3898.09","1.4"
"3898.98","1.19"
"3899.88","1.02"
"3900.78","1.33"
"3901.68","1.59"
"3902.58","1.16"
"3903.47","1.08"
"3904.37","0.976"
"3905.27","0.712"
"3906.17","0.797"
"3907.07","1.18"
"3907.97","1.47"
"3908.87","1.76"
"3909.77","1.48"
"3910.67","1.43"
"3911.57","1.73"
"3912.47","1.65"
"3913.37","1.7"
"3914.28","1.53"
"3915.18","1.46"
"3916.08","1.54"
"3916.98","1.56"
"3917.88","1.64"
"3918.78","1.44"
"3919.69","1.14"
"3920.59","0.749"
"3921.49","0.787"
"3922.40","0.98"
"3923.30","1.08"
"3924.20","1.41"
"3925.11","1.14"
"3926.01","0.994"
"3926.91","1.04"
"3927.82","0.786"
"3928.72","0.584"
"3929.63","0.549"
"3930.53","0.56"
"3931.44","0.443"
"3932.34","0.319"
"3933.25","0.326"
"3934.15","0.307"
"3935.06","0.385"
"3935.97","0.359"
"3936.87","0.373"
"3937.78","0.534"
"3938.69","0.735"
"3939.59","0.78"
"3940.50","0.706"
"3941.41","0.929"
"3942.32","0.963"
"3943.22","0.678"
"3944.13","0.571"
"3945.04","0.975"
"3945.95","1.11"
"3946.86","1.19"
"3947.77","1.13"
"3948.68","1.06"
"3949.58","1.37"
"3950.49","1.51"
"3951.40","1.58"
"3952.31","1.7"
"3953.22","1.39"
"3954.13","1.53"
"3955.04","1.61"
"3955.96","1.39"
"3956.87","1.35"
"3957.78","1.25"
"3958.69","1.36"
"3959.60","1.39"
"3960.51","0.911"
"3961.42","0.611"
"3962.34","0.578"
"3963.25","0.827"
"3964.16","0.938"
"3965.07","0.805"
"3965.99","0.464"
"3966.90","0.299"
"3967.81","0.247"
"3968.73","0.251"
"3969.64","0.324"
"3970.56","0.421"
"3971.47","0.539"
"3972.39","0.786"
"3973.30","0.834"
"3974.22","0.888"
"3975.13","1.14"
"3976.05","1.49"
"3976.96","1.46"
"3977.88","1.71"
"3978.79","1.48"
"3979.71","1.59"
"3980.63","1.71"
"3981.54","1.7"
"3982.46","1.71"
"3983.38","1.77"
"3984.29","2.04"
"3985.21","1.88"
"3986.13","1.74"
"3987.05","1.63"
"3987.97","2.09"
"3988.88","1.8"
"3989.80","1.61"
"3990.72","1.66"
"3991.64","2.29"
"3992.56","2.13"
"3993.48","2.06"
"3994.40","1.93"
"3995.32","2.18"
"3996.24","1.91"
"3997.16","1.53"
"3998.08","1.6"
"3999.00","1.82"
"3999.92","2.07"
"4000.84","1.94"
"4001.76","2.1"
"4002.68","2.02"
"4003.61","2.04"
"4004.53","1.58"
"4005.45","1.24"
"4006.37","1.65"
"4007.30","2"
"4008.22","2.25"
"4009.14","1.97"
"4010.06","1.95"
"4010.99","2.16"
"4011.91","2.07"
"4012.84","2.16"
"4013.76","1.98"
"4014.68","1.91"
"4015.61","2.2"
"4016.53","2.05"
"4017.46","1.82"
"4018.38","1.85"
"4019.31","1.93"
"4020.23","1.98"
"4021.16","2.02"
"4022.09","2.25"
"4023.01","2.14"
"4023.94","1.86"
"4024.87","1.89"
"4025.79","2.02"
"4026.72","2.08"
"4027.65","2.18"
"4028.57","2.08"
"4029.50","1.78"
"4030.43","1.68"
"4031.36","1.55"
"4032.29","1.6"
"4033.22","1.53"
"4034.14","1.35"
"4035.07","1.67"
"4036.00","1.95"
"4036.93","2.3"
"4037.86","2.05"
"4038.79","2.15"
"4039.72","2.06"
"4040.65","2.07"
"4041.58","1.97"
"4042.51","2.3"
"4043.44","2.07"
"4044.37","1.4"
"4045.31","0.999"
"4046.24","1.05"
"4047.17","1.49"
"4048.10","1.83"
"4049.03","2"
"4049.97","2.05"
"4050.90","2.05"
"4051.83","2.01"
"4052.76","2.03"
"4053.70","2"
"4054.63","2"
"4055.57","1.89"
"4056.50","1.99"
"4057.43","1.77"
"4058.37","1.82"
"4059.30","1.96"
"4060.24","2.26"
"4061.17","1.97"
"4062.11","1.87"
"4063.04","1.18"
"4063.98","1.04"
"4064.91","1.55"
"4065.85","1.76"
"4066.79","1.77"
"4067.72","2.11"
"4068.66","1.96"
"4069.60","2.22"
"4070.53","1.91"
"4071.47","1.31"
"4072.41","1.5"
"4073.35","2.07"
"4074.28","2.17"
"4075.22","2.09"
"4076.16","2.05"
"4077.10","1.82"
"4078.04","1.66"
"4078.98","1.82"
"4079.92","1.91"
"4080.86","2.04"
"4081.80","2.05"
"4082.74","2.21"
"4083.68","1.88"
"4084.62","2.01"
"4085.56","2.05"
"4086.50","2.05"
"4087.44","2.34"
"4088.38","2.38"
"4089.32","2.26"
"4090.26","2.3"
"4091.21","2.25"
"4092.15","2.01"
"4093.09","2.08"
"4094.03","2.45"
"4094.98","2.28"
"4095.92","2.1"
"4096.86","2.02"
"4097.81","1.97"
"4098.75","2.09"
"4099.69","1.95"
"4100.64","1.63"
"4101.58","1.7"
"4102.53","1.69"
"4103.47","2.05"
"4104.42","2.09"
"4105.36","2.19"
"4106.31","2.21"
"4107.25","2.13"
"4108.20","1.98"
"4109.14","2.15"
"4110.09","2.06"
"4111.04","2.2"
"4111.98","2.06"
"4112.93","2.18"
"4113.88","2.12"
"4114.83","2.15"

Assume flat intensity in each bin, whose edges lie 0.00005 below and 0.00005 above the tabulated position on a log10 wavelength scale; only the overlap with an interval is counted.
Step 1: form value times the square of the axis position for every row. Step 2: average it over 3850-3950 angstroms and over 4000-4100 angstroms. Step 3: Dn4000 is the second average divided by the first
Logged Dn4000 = 1.8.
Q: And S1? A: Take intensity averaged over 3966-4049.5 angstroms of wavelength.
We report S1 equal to 1.71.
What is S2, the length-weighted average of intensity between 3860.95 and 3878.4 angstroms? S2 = 1.32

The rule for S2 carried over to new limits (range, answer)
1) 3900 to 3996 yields 1.17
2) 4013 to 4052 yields 1.89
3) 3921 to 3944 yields 0.708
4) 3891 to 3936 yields 1.15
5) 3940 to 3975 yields 0.961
